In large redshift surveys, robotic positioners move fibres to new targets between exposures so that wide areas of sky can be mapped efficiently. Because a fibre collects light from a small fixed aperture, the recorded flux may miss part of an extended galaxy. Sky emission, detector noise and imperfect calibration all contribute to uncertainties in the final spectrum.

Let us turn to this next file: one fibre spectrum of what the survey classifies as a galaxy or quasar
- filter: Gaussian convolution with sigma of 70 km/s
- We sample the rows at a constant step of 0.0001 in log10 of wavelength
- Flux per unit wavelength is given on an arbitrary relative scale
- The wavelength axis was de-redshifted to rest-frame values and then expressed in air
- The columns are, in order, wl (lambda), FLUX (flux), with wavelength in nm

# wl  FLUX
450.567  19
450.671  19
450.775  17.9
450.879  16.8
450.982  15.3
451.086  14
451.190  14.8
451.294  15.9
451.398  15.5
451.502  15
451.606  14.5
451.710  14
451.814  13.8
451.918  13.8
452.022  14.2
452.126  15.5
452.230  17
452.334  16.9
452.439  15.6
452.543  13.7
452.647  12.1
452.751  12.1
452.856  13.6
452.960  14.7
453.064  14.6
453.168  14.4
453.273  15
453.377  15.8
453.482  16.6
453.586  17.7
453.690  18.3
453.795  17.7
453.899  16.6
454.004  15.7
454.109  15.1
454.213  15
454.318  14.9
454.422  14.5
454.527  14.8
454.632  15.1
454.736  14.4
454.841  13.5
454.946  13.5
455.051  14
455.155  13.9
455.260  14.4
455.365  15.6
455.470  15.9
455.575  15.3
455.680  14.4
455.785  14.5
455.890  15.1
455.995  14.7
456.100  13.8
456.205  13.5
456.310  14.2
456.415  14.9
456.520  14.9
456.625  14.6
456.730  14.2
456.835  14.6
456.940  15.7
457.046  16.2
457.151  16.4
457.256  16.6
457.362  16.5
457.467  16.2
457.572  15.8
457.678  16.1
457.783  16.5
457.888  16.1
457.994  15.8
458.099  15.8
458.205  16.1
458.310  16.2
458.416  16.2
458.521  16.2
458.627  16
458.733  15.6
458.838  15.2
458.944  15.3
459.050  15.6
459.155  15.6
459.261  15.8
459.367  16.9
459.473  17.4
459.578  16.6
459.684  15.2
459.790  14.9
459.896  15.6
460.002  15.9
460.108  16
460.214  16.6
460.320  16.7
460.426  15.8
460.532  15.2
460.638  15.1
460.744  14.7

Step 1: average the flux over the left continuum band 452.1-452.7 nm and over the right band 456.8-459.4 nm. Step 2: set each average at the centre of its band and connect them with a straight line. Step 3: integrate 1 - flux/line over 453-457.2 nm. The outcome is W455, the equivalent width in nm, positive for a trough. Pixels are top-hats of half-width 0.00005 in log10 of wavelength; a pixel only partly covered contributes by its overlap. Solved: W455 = 0.111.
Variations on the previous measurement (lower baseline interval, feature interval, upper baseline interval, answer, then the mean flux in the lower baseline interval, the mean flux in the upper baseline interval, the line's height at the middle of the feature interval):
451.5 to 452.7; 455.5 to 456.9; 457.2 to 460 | 0.09 nm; 14.7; 16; 15.5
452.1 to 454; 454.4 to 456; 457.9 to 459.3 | 0.10 nm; 15.4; 15.8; 15.6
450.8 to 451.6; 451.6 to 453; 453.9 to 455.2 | 0.07 nm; 15.4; 14.6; 15.1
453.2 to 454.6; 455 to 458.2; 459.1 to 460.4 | 0.16 nm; 15.9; 16.1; 16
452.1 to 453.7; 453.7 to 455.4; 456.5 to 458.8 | 0.04 nm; 15.1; 15.8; 15.4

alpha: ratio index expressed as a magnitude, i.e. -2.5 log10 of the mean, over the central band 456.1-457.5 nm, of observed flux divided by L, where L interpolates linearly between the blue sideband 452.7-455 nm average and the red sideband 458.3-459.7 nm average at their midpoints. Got 0.031 mag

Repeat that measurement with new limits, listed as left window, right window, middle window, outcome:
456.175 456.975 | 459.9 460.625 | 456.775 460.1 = -0.05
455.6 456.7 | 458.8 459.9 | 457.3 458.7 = -0.06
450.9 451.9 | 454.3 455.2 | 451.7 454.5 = -0.05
